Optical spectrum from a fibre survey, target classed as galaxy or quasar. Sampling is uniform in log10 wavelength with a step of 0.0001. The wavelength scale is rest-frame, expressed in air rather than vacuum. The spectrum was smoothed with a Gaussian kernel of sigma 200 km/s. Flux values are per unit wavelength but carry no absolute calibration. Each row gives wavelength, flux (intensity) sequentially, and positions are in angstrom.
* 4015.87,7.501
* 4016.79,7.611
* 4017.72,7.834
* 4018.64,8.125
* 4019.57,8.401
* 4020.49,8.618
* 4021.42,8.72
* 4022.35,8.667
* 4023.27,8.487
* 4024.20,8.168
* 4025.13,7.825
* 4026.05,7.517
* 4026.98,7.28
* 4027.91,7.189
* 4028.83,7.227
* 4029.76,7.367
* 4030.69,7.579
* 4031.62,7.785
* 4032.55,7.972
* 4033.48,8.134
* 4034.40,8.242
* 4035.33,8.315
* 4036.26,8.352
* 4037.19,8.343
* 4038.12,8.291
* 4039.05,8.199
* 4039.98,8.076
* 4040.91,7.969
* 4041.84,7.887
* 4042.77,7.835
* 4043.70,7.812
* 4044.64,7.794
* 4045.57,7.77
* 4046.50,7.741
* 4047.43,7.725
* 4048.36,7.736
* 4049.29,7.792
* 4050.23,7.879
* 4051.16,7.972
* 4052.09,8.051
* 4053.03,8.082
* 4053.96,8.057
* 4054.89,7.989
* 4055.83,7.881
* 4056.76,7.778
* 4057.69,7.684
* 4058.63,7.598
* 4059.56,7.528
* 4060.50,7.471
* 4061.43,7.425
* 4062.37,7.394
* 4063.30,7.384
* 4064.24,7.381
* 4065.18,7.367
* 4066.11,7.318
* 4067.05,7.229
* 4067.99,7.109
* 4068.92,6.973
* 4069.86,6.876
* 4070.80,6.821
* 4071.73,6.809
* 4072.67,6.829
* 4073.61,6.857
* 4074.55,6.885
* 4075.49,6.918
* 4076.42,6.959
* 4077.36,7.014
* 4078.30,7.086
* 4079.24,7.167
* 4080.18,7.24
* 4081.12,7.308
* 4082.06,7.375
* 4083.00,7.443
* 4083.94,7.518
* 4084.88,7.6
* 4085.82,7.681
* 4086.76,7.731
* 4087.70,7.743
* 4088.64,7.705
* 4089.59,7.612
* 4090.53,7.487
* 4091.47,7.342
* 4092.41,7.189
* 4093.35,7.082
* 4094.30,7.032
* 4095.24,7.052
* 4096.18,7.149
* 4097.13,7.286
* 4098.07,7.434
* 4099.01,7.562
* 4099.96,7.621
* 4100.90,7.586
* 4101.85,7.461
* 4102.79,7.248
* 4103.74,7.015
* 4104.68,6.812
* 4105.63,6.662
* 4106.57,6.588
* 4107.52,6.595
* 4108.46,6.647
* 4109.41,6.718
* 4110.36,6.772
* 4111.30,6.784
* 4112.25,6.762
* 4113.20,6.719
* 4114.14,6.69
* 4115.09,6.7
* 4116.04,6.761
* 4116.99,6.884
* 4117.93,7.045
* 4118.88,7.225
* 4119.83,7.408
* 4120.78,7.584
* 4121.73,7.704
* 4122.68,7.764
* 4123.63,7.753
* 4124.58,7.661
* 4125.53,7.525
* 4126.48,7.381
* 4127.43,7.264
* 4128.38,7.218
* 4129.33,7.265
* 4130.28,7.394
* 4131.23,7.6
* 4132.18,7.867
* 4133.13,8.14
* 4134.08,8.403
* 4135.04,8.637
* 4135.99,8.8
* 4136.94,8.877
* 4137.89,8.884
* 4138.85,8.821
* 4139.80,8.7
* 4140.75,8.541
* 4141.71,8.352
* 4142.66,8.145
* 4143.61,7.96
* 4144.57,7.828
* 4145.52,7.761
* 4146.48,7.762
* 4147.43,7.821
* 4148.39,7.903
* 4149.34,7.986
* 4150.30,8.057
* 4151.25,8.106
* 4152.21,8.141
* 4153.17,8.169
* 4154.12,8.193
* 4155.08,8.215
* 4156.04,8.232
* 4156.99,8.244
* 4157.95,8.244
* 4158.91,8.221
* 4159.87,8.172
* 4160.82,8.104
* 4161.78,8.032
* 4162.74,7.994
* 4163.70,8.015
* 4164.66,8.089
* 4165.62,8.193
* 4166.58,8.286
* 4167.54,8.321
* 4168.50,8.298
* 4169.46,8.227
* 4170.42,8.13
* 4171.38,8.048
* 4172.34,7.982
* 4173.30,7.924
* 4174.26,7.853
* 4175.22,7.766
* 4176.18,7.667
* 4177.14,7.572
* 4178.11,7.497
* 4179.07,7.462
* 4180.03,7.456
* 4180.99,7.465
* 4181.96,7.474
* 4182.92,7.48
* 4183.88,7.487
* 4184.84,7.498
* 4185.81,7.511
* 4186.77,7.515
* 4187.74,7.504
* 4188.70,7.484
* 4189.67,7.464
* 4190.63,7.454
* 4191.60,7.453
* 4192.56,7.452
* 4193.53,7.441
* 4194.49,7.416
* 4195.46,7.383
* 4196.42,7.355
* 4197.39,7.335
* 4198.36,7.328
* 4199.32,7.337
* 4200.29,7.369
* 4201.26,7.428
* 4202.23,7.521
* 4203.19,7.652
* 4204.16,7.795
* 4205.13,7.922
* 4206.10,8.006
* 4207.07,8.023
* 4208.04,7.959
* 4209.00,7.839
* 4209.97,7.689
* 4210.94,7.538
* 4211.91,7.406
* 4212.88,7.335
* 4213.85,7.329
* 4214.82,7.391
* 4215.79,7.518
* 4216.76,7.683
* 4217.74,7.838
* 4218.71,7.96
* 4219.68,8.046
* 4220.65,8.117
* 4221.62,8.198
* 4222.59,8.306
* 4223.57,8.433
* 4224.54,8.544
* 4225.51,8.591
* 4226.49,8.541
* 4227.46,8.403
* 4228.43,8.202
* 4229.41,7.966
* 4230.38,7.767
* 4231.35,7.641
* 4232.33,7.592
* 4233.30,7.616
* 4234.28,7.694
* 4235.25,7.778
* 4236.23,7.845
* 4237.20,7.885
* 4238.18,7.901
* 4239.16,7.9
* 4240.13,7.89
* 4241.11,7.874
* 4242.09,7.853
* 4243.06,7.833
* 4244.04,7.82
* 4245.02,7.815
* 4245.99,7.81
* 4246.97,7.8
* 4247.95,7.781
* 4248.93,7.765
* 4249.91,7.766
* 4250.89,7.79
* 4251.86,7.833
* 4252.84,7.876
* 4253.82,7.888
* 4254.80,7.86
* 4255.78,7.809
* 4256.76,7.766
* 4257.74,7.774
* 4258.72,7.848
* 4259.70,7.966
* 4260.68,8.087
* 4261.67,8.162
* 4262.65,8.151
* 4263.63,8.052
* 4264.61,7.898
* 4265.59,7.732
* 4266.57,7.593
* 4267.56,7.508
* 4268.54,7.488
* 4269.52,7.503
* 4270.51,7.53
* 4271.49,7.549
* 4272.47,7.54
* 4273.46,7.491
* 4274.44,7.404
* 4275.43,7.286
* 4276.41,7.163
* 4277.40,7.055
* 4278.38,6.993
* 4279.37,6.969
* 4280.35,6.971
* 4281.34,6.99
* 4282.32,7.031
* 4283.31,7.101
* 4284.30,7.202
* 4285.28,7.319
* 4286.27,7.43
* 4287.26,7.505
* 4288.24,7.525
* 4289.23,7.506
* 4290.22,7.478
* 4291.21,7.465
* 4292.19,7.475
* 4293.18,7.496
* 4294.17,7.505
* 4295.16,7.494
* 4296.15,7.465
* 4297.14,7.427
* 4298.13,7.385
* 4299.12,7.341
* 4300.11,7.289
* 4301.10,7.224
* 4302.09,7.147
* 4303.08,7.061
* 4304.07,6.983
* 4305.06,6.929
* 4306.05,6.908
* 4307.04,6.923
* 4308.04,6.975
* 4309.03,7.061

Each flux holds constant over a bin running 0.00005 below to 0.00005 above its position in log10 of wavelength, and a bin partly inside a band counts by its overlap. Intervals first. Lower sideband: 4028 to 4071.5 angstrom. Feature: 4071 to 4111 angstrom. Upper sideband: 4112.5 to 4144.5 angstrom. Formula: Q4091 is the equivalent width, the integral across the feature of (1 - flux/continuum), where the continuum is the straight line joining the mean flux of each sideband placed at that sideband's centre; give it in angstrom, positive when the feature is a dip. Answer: 2.8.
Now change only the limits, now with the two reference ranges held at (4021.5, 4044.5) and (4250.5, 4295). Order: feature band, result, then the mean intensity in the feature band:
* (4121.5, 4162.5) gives -1.5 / 8.05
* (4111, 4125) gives 1.1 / 7.16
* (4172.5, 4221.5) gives 0.5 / 7.6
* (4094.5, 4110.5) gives 1.5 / 7.08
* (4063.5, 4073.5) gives 1.0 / 7.07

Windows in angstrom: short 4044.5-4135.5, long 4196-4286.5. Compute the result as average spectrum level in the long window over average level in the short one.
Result 1.0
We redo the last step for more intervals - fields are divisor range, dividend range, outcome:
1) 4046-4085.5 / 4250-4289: 1.02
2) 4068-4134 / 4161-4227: 1.07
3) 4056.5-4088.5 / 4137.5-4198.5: 1.08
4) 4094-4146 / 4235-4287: 1.02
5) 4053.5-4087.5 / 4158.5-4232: 1.06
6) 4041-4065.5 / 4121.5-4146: 1.04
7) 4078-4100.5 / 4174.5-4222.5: 1.03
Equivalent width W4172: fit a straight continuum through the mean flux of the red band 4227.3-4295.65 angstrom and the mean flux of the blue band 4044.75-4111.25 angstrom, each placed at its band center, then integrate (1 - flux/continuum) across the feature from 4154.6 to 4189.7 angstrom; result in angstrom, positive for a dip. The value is -1.8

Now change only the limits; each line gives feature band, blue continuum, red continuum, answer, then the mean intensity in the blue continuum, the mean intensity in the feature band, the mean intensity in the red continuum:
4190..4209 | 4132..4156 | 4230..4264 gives 1.1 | 8.25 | 7.57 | 7.84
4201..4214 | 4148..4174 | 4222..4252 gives 0.5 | 8.13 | 7.69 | 7.95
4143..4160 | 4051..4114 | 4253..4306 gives -1.7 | 7.27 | 8.05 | 7.47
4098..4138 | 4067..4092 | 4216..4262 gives 0.2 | 7.24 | 7.37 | 7.93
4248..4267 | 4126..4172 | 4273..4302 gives -1.0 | 8.1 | 7.88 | 7.31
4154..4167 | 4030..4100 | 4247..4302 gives -1.1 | 7.55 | 8.15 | 7.53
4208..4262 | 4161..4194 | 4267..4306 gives -2.6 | 7.75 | 7.88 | 7.31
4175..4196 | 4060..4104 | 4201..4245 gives 0.6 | 7.27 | 7.49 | 7.87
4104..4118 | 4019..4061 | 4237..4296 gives 2.0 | 7.93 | 6.74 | 7.61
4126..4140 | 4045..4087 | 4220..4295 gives -1.0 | 7.43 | 8.07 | 7.72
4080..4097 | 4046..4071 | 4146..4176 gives 0.7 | 7.57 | 7.4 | 8.08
